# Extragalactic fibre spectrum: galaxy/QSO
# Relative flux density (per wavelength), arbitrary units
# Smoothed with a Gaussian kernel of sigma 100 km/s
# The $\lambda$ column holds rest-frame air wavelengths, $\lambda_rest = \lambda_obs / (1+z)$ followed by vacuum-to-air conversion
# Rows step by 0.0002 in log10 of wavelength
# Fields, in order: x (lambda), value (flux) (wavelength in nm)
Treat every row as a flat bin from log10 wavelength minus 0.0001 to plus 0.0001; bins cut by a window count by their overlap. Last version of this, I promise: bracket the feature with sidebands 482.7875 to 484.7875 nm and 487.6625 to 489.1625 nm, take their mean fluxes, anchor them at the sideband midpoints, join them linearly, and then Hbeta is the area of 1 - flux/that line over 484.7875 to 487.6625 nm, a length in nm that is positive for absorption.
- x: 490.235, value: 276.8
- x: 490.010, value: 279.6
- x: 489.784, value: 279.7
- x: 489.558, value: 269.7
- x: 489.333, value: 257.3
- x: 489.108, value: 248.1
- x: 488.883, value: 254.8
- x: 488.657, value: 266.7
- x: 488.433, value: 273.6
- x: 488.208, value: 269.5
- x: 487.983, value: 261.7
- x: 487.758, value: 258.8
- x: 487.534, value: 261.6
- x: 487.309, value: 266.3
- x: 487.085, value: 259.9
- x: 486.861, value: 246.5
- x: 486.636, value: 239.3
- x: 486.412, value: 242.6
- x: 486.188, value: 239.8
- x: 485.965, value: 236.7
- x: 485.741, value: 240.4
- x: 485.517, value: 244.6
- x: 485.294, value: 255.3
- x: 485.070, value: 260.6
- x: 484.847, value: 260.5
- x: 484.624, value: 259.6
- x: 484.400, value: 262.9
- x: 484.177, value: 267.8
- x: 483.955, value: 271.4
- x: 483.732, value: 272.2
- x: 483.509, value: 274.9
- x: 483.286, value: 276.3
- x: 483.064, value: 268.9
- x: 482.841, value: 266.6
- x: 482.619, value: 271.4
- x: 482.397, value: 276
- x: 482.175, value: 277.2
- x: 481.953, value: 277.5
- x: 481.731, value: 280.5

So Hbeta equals 0.16 nm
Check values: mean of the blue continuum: 269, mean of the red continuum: 262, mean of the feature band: 250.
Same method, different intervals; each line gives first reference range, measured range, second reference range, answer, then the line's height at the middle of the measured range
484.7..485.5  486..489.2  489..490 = 0.07 nm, 262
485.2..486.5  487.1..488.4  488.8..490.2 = -0.05 nm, 255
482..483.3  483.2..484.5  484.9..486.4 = -0.04 nm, 262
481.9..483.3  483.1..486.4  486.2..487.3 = 0.02 nm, 260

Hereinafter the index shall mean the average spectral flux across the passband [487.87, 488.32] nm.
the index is 265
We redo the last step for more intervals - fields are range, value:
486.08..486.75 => 240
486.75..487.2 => 254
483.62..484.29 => 271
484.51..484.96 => 260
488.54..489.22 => 257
